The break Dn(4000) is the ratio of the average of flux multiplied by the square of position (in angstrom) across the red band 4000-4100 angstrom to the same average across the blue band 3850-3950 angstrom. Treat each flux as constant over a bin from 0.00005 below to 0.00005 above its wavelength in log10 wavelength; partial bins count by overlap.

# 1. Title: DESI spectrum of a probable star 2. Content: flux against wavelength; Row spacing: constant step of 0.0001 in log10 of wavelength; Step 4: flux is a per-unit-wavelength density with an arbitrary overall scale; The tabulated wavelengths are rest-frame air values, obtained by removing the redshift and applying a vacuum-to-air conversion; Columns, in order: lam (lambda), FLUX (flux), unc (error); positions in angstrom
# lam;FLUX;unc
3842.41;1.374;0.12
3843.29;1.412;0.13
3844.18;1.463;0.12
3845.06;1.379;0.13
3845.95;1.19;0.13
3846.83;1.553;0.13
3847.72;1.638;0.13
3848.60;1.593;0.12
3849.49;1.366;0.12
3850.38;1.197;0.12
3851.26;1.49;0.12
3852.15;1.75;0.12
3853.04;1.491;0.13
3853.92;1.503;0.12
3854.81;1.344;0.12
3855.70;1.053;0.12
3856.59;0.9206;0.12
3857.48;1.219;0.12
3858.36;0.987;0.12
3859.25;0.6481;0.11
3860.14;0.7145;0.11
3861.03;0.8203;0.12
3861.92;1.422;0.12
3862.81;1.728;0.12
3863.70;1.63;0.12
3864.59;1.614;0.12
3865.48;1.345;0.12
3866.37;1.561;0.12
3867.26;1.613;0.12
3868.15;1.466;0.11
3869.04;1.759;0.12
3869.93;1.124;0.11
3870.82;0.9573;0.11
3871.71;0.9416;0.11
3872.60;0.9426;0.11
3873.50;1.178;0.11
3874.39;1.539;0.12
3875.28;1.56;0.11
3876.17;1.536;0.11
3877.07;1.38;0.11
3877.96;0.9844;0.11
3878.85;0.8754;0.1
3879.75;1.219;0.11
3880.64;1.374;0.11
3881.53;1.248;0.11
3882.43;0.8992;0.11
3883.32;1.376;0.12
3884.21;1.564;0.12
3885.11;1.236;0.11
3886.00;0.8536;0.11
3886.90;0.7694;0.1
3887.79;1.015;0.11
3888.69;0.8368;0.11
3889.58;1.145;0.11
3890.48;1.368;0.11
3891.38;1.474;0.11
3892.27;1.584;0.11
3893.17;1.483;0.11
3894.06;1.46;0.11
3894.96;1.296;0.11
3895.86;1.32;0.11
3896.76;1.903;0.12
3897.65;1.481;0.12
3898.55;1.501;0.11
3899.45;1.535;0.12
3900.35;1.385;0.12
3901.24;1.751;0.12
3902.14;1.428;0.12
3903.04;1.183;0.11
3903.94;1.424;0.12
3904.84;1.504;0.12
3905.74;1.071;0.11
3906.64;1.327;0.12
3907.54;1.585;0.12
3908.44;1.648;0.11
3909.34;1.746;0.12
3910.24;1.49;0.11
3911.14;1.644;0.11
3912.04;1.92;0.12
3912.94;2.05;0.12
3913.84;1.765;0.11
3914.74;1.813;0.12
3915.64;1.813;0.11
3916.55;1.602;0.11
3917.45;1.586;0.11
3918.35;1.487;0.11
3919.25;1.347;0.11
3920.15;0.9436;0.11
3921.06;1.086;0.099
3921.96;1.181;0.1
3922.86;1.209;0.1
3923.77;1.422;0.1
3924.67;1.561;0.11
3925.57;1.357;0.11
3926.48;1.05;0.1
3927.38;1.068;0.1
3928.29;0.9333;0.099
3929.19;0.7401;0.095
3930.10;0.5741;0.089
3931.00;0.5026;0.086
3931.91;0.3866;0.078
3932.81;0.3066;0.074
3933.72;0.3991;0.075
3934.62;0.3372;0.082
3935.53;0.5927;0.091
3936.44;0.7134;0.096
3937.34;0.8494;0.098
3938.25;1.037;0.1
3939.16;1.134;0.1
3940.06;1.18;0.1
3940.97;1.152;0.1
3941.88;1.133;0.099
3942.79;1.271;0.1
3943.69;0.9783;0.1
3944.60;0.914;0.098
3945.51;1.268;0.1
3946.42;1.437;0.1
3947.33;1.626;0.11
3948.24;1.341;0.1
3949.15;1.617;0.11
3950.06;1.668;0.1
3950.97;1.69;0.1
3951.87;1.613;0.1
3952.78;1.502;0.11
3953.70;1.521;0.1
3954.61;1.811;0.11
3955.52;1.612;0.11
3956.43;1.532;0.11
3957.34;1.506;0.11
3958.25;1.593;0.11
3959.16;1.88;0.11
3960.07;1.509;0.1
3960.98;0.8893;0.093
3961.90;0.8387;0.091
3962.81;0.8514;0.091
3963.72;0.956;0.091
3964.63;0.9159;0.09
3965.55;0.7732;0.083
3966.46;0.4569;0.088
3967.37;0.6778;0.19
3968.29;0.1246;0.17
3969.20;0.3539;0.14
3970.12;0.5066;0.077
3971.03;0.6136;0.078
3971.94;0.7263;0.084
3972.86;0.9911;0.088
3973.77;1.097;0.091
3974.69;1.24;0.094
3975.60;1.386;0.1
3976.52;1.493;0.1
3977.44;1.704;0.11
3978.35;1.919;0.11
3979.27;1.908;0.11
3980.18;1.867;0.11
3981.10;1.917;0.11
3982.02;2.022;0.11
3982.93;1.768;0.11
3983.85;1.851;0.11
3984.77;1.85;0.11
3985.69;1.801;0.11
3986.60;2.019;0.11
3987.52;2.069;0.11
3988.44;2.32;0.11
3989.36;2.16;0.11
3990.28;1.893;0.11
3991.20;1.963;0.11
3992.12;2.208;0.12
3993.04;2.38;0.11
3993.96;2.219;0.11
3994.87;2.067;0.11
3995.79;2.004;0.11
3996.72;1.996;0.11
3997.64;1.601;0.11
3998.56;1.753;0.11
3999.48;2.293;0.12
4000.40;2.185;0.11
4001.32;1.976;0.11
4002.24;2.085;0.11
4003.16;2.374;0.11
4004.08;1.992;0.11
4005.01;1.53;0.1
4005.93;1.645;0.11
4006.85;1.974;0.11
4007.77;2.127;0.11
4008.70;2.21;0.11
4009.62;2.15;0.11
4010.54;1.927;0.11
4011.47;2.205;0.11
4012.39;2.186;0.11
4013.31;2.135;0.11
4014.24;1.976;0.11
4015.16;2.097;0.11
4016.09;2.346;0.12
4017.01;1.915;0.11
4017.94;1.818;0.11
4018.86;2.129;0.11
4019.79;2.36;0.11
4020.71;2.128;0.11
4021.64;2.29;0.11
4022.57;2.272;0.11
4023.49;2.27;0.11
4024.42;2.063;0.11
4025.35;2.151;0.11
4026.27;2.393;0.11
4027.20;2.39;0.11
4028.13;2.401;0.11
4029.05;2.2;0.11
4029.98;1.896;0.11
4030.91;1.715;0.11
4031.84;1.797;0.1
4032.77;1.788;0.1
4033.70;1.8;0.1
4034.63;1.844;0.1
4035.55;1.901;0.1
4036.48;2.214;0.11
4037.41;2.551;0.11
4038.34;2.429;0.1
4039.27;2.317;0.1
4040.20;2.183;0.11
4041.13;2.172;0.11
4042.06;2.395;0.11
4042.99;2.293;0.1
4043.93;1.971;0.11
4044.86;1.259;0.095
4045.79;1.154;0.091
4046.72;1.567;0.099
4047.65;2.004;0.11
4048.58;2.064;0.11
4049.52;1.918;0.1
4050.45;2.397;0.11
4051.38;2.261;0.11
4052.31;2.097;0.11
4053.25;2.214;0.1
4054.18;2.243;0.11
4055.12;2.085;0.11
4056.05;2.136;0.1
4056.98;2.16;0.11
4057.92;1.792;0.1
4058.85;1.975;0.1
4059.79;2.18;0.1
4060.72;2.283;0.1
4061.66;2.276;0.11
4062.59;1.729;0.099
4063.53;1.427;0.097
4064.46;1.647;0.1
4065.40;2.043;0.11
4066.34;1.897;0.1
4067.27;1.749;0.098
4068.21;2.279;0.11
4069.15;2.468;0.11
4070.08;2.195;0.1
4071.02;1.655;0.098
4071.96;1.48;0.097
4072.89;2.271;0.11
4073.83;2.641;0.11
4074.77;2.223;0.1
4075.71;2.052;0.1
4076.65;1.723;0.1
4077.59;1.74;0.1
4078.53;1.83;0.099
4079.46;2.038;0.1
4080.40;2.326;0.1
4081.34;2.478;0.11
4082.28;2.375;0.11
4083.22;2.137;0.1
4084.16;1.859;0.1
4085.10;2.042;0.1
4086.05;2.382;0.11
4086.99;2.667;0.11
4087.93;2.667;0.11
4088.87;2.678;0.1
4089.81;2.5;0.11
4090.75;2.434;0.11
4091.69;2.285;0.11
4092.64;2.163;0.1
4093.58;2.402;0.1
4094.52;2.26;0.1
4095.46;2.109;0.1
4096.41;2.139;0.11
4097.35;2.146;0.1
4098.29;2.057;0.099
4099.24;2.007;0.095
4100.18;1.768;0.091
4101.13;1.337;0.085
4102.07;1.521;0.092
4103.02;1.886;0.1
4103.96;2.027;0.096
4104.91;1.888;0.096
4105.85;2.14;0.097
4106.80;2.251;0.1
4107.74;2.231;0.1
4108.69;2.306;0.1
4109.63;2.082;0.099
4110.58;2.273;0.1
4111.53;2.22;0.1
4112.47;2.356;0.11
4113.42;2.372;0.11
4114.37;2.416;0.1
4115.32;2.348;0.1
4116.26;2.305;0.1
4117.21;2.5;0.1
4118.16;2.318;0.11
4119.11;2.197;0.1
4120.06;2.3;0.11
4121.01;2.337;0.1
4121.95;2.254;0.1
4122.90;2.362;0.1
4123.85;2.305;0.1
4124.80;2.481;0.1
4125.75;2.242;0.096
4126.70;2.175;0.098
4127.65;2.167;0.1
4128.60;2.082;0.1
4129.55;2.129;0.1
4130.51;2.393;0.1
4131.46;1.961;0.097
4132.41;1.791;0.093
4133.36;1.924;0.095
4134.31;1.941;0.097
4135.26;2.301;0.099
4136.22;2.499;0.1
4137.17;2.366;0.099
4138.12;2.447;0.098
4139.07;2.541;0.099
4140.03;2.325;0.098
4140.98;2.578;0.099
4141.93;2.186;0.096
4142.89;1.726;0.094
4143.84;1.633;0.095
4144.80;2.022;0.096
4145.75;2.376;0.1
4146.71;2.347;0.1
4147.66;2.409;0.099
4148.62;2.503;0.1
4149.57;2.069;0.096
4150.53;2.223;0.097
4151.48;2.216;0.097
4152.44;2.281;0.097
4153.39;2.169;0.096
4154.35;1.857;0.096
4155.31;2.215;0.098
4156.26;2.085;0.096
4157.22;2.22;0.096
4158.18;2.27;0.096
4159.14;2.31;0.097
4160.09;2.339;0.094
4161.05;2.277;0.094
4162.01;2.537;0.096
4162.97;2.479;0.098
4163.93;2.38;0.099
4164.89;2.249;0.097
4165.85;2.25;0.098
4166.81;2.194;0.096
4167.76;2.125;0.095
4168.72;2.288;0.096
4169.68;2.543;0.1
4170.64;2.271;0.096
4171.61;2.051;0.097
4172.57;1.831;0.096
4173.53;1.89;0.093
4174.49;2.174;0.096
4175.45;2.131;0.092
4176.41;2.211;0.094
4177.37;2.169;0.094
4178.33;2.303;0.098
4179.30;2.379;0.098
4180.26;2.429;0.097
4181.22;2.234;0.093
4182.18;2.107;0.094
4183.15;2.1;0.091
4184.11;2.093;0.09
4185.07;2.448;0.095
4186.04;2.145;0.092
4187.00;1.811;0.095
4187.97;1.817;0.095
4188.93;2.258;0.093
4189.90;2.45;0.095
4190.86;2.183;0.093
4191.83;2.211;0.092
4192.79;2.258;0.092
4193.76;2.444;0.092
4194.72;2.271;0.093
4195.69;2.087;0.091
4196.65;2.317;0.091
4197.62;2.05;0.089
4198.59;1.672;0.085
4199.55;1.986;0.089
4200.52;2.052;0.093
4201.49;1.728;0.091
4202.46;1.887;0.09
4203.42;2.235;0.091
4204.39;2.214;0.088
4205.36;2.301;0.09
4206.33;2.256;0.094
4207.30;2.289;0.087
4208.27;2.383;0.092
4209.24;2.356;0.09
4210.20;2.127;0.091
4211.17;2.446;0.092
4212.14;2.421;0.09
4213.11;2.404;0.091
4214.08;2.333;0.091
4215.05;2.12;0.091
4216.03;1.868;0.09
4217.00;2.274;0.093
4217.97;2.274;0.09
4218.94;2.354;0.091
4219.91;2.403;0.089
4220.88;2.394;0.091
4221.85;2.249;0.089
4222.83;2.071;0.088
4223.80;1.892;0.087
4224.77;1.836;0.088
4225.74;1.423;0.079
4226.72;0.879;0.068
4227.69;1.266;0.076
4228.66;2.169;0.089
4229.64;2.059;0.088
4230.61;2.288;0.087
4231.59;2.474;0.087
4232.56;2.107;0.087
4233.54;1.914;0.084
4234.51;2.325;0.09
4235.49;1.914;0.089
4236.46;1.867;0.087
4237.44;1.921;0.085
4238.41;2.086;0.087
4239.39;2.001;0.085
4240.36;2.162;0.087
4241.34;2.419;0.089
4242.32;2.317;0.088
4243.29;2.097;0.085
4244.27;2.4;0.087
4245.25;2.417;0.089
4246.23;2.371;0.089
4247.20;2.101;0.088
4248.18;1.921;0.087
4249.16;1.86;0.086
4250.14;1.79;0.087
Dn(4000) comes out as 1.79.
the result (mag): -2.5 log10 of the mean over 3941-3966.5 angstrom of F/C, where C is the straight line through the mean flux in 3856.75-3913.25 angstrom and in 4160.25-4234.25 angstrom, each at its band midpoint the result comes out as 0.15 mag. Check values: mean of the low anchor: 1.34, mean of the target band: 1.32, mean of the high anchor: 2.16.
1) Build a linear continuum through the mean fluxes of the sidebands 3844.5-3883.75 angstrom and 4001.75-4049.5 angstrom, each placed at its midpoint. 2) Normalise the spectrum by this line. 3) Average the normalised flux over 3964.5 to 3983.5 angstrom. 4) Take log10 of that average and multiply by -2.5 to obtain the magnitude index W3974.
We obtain 0.48 mag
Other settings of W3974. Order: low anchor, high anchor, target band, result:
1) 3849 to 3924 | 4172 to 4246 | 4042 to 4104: -0.145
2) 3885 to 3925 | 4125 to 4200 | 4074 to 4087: -0.091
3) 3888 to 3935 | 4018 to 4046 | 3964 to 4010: 0.100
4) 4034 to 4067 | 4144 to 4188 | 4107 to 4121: -0.084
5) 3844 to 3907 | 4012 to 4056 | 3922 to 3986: 0.395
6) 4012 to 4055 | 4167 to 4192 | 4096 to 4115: 0.030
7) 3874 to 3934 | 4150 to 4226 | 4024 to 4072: -0.163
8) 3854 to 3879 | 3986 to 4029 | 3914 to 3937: 0.453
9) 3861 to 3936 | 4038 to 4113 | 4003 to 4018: -0.135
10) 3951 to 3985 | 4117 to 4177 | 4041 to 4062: -0.177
